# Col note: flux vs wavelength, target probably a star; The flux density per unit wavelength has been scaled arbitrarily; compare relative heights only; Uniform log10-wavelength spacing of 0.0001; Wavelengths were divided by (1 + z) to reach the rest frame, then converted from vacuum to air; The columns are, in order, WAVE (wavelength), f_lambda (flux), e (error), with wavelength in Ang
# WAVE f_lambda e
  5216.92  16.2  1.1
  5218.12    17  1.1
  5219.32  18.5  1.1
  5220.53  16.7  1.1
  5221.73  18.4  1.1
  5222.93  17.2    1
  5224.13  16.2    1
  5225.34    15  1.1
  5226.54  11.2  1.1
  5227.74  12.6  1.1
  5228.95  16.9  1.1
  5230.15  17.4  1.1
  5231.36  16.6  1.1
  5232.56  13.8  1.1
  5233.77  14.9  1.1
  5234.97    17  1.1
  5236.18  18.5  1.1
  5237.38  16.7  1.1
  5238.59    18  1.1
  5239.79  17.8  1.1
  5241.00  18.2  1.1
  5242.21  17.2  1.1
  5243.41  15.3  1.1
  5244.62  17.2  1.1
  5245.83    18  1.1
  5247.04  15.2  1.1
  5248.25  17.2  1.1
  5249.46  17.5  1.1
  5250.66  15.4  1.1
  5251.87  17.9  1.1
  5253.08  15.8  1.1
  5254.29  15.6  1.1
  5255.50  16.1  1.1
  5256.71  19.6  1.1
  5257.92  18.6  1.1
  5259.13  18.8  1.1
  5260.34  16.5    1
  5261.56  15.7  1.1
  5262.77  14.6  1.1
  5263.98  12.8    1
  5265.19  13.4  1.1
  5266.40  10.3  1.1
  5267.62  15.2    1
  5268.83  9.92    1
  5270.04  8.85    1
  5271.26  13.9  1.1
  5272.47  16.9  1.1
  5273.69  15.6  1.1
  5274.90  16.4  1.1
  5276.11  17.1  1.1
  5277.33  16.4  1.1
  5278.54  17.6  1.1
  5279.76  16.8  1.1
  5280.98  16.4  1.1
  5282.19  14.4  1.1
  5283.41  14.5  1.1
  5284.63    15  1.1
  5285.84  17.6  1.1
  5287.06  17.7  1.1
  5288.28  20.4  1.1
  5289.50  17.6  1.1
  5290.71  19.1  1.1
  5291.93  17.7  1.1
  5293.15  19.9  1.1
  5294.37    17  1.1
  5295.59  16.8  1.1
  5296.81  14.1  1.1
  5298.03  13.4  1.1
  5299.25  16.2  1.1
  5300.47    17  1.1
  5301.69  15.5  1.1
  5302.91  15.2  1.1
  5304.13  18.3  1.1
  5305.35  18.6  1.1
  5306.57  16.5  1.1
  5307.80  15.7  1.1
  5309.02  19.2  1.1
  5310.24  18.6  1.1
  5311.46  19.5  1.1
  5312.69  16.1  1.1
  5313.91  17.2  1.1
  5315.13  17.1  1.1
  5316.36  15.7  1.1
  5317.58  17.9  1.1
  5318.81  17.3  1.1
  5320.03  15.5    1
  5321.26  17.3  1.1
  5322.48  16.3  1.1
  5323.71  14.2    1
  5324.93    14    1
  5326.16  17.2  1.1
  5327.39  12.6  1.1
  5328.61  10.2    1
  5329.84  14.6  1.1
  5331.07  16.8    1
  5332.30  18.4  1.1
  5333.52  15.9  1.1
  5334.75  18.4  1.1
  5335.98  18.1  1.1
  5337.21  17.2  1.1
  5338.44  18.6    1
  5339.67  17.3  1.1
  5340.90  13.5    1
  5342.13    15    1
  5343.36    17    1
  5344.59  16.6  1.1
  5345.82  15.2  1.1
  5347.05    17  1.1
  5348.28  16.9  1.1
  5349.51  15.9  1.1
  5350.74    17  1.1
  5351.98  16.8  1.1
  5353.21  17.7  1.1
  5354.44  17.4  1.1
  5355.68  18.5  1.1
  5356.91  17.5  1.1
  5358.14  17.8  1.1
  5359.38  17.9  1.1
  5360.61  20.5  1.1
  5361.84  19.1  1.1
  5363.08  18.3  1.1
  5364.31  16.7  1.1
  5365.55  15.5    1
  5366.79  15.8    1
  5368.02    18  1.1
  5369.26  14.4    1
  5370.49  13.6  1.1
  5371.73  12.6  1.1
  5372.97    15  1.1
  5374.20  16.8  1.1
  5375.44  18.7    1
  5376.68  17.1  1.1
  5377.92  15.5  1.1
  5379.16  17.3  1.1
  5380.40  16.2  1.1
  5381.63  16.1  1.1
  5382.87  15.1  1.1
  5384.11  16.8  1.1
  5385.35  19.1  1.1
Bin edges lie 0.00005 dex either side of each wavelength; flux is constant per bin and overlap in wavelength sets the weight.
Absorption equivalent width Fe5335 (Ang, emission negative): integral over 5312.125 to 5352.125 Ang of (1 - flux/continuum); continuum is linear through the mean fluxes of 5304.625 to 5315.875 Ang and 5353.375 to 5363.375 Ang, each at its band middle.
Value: 3.9 Ang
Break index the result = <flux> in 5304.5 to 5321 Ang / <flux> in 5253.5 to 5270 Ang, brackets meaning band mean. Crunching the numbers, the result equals 1.16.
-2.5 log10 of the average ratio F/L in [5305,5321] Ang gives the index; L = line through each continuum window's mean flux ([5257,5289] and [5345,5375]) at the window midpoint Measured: -0.08 mag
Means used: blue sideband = 15.5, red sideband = 16.8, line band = 17.3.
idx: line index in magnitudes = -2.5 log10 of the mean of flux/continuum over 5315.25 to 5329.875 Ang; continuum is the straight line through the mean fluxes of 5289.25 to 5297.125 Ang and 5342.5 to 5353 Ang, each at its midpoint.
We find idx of 0.12 mag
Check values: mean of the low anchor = 17.6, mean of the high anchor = 16.6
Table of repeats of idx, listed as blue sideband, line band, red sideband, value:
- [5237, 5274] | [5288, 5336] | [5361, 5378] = -0.04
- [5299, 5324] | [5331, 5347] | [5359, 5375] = 0.00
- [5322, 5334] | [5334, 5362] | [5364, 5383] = -0.12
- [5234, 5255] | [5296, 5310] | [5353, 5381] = 0.03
